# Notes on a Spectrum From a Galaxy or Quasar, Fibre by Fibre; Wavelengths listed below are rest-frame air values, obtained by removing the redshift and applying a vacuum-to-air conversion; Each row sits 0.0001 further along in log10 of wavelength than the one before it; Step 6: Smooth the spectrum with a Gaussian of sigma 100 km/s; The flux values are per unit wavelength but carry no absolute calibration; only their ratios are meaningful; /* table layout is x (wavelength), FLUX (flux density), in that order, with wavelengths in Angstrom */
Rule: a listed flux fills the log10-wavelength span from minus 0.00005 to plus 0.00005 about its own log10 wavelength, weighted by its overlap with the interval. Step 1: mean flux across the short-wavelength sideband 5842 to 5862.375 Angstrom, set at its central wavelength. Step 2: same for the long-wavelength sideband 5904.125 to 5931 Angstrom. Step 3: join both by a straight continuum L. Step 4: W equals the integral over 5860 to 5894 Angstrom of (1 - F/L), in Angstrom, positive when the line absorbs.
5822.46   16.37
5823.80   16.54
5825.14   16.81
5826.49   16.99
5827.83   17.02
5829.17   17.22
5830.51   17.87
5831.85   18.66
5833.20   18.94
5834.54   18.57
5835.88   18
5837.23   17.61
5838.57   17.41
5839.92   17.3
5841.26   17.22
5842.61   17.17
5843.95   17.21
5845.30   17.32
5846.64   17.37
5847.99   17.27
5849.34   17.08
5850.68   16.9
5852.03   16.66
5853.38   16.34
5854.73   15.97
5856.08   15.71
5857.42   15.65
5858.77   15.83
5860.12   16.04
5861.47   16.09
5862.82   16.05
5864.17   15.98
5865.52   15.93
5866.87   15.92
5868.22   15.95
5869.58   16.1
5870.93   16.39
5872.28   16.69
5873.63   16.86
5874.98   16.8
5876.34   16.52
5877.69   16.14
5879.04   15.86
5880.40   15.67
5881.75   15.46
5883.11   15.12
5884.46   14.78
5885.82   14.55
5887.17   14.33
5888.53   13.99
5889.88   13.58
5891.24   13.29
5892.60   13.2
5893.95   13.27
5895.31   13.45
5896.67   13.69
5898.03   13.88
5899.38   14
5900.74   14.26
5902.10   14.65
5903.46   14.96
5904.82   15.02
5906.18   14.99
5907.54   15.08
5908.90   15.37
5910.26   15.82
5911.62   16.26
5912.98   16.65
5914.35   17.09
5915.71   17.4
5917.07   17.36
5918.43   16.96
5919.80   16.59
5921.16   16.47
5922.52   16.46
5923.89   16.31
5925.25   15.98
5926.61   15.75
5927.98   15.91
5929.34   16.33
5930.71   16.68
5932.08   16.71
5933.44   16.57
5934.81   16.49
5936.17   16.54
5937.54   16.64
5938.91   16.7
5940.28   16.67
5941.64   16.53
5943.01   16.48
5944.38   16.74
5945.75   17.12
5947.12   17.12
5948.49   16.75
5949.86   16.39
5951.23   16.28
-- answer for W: 2.1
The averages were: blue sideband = 16.6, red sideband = 16.2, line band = 15.4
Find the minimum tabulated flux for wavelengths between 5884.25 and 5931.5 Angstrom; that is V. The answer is 13.2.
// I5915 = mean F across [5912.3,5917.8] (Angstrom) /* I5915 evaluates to 17.1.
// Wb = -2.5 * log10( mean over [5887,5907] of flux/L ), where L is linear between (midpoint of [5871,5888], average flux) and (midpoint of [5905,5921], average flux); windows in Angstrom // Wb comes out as 0.144 mag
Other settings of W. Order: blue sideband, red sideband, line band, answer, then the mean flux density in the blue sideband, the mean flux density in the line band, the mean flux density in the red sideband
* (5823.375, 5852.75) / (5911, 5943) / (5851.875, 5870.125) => 1.3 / 17.4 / 16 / 16.6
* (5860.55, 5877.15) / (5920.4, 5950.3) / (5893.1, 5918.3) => 1.9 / 16.3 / 15.2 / 16.5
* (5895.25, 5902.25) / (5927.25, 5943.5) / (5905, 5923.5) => -1.5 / 14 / 16.3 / 16.5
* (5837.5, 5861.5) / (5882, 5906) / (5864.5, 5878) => -0.7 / 16.7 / 16.3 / 14.2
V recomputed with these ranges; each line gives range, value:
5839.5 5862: 15.65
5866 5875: 15.92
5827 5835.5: 17.02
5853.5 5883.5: 15.12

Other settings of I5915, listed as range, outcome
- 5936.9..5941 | 16.7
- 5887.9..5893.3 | 13.5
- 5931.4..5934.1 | 16.7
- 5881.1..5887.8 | 14.8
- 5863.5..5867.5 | 15.9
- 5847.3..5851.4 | 17.1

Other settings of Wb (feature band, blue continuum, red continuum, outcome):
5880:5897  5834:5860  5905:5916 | 0.154 mag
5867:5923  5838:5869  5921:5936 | 0.071 mag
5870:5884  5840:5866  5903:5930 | 0.017 mag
